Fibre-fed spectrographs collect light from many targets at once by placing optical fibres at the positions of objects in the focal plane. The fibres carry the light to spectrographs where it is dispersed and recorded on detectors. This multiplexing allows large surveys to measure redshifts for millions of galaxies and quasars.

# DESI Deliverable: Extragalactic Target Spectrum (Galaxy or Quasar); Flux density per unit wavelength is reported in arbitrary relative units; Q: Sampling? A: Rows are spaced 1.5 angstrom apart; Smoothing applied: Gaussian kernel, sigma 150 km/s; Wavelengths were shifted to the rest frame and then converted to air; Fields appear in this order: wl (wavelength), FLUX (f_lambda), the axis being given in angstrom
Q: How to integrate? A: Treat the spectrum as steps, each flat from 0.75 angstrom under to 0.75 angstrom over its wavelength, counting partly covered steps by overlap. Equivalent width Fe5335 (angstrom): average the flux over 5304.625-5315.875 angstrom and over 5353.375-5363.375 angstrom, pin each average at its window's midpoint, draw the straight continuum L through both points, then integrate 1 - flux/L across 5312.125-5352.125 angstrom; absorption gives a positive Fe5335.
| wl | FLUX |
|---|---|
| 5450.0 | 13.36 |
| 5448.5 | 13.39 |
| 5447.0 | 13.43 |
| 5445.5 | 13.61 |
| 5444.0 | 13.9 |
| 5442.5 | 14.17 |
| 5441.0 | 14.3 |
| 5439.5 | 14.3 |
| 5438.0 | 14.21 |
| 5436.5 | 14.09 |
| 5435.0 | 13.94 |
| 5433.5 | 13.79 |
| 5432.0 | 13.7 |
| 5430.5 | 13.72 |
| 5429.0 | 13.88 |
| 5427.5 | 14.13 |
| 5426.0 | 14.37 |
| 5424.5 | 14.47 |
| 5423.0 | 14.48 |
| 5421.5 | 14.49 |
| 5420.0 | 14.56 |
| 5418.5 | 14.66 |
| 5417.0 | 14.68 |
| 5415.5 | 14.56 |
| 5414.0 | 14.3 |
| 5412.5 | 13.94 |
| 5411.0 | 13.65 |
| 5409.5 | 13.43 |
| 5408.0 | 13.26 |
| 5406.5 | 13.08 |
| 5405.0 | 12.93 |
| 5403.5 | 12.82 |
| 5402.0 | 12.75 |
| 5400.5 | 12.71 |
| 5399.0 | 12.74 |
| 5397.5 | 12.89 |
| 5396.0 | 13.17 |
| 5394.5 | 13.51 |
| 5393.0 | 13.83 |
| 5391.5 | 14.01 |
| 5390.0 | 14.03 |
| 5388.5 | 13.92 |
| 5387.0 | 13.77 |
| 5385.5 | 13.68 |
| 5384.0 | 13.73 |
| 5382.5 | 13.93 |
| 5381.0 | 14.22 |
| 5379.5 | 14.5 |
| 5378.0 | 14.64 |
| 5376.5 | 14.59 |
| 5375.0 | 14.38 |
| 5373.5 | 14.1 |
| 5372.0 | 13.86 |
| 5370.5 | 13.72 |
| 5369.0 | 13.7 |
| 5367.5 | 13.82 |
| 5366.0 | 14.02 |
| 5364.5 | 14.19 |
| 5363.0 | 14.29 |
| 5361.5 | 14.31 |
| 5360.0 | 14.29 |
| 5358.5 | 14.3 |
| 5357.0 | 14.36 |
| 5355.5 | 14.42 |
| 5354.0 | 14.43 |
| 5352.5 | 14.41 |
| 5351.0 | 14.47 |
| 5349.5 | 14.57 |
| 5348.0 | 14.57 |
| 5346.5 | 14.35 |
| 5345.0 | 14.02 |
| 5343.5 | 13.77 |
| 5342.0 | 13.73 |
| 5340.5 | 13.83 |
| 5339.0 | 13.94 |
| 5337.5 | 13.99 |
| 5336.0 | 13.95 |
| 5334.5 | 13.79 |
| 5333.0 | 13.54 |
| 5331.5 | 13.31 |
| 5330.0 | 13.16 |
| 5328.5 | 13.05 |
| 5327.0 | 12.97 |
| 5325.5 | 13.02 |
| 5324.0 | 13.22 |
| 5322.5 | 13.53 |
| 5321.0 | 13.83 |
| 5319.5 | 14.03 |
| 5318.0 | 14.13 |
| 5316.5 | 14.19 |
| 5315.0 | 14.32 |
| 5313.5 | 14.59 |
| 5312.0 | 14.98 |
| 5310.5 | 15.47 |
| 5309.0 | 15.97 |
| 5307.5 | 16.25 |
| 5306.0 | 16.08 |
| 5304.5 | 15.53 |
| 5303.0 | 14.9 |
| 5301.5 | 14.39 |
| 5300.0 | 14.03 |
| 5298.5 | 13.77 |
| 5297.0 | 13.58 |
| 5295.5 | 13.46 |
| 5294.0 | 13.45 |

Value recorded 2.8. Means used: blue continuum 15.4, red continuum 14.3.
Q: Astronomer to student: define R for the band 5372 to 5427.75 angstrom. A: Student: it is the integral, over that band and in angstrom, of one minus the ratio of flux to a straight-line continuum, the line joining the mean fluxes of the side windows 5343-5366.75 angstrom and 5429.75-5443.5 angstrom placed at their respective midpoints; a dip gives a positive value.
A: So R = 1.1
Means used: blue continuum 14.3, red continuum 14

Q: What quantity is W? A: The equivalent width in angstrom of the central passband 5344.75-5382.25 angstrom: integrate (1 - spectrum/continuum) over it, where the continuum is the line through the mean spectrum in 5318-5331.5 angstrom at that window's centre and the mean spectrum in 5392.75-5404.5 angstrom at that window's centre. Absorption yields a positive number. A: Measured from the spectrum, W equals -3.0 angstrom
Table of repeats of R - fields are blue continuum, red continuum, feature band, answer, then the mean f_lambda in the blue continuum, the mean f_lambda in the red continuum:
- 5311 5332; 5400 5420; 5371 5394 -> -0.7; 13.8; 13.6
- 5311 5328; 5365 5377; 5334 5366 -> -0.5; 13.9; 14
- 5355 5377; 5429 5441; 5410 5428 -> -0.4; 14.1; 14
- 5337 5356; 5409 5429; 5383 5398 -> 0.6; 14.2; 14.3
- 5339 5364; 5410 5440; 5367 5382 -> 0.1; 14.2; 14.2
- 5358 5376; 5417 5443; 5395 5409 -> 1.2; 14.1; 14.2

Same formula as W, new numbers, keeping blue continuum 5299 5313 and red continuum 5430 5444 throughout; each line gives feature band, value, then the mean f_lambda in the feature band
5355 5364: 0.26 angstrom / 14.3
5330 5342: 1.00 angstrom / 13.7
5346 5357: 0.27 angstrom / 14.5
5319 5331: 1.38 angstrom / 13.3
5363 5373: 0.51 angstrom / 13.9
